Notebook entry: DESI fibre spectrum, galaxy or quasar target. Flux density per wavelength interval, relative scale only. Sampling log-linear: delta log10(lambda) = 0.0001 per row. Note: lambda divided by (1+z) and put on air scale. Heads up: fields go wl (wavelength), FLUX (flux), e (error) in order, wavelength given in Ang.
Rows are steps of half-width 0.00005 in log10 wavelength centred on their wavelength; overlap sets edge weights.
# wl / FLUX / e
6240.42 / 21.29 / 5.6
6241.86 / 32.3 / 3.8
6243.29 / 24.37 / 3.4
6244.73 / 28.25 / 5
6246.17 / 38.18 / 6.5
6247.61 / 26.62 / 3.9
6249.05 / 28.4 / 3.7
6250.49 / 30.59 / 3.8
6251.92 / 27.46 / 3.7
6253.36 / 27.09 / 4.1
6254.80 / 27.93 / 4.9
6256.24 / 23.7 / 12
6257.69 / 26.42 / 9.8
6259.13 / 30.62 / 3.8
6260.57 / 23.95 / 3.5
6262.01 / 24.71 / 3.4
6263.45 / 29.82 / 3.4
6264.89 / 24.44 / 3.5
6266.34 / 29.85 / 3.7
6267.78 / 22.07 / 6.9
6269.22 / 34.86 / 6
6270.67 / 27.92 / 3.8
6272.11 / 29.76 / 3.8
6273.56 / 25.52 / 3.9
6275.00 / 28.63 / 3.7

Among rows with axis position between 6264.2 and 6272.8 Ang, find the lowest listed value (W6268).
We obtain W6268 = 22.07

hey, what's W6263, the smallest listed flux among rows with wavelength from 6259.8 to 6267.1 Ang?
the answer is 23.95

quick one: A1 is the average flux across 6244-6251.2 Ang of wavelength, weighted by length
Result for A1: 30.4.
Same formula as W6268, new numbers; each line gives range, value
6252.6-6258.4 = 23.7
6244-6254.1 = 26.62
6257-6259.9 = 26.42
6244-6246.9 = 28.25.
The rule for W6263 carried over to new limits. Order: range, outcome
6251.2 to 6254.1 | 27.09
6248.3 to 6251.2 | 28.4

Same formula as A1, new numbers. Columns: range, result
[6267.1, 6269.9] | 28.5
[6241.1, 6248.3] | 29.9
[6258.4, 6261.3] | 27.3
